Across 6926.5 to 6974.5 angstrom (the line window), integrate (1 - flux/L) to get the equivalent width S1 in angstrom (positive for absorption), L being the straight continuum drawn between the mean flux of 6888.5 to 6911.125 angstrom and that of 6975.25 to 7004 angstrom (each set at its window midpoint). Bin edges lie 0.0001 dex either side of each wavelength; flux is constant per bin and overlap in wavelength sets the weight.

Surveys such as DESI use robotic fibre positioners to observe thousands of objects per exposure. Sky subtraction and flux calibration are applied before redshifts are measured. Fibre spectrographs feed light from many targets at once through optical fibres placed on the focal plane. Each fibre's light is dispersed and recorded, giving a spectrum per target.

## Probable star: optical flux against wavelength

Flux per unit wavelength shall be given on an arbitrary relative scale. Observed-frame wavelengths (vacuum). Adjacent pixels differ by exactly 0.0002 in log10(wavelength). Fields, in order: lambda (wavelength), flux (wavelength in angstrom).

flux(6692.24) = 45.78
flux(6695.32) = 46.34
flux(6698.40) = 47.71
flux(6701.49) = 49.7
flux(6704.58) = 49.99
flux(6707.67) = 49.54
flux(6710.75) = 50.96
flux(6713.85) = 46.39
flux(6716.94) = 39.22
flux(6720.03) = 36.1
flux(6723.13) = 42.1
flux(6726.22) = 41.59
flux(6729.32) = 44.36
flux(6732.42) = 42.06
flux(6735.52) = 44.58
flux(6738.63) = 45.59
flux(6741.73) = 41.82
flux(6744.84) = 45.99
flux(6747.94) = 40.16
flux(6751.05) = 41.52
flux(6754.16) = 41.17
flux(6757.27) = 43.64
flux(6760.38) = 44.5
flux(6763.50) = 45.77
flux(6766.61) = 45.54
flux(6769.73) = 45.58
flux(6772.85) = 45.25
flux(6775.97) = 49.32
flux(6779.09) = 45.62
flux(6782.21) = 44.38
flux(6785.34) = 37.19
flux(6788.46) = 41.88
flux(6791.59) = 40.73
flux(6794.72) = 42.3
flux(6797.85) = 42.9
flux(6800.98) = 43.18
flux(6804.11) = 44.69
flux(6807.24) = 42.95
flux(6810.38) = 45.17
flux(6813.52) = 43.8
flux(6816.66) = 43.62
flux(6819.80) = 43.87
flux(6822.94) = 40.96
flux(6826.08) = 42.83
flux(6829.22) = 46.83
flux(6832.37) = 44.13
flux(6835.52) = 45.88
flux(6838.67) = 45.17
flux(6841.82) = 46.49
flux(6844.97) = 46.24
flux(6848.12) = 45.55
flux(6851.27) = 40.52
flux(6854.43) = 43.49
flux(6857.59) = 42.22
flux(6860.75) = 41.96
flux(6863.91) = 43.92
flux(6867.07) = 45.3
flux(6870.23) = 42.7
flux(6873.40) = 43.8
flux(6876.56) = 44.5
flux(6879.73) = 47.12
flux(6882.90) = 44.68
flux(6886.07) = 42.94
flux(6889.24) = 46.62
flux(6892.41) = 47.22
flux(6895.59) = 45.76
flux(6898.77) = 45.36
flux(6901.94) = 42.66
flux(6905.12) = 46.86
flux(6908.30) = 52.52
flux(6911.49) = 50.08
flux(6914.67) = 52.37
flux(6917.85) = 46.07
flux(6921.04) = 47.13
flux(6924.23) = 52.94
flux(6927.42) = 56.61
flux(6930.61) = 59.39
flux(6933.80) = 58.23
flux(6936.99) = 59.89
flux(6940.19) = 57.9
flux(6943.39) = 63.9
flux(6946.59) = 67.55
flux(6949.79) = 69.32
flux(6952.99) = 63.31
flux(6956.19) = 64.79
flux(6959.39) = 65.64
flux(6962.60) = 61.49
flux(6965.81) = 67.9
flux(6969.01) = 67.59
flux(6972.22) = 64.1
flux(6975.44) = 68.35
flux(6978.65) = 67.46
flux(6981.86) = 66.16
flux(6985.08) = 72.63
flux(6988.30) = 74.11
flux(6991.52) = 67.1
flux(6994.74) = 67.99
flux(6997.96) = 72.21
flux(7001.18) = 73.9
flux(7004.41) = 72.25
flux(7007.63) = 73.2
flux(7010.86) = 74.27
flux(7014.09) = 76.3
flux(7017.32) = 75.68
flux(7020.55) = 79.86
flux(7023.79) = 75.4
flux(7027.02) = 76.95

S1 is -2.7 angstrom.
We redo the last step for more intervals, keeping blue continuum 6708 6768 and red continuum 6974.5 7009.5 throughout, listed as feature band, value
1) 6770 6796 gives 2.56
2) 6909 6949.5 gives 4.81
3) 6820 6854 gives 6.04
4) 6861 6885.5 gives 5.72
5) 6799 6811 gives 1.60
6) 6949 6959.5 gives 0.16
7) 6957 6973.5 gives 0.58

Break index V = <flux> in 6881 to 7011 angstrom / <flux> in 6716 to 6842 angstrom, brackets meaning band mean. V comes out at 1.38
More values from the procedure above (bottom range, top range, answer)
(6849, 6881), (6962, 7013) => 1.60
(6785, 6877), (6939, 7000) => 1.54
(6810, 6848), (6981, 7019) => 1.62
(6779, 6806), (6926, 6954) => 1.46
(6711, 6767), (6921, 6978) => 1.45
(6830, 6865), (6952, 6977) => 1.48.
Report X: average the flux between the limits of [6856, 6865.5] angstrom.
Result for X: 42.7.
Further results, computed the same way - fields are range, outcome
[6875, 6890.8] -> 45.2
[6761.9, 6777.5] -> 46.3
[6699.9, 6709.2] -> 49.7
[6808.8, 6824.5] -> 43.5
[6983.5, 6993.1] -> 71.3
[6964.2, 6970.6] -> 67.8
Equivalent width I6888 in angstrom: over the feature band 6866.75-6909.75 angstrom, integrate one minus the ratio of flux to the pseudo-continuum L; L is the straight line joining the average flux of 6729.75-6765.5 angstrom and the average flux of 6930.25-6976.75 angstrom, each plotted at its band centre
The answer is 8.9 angstrom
